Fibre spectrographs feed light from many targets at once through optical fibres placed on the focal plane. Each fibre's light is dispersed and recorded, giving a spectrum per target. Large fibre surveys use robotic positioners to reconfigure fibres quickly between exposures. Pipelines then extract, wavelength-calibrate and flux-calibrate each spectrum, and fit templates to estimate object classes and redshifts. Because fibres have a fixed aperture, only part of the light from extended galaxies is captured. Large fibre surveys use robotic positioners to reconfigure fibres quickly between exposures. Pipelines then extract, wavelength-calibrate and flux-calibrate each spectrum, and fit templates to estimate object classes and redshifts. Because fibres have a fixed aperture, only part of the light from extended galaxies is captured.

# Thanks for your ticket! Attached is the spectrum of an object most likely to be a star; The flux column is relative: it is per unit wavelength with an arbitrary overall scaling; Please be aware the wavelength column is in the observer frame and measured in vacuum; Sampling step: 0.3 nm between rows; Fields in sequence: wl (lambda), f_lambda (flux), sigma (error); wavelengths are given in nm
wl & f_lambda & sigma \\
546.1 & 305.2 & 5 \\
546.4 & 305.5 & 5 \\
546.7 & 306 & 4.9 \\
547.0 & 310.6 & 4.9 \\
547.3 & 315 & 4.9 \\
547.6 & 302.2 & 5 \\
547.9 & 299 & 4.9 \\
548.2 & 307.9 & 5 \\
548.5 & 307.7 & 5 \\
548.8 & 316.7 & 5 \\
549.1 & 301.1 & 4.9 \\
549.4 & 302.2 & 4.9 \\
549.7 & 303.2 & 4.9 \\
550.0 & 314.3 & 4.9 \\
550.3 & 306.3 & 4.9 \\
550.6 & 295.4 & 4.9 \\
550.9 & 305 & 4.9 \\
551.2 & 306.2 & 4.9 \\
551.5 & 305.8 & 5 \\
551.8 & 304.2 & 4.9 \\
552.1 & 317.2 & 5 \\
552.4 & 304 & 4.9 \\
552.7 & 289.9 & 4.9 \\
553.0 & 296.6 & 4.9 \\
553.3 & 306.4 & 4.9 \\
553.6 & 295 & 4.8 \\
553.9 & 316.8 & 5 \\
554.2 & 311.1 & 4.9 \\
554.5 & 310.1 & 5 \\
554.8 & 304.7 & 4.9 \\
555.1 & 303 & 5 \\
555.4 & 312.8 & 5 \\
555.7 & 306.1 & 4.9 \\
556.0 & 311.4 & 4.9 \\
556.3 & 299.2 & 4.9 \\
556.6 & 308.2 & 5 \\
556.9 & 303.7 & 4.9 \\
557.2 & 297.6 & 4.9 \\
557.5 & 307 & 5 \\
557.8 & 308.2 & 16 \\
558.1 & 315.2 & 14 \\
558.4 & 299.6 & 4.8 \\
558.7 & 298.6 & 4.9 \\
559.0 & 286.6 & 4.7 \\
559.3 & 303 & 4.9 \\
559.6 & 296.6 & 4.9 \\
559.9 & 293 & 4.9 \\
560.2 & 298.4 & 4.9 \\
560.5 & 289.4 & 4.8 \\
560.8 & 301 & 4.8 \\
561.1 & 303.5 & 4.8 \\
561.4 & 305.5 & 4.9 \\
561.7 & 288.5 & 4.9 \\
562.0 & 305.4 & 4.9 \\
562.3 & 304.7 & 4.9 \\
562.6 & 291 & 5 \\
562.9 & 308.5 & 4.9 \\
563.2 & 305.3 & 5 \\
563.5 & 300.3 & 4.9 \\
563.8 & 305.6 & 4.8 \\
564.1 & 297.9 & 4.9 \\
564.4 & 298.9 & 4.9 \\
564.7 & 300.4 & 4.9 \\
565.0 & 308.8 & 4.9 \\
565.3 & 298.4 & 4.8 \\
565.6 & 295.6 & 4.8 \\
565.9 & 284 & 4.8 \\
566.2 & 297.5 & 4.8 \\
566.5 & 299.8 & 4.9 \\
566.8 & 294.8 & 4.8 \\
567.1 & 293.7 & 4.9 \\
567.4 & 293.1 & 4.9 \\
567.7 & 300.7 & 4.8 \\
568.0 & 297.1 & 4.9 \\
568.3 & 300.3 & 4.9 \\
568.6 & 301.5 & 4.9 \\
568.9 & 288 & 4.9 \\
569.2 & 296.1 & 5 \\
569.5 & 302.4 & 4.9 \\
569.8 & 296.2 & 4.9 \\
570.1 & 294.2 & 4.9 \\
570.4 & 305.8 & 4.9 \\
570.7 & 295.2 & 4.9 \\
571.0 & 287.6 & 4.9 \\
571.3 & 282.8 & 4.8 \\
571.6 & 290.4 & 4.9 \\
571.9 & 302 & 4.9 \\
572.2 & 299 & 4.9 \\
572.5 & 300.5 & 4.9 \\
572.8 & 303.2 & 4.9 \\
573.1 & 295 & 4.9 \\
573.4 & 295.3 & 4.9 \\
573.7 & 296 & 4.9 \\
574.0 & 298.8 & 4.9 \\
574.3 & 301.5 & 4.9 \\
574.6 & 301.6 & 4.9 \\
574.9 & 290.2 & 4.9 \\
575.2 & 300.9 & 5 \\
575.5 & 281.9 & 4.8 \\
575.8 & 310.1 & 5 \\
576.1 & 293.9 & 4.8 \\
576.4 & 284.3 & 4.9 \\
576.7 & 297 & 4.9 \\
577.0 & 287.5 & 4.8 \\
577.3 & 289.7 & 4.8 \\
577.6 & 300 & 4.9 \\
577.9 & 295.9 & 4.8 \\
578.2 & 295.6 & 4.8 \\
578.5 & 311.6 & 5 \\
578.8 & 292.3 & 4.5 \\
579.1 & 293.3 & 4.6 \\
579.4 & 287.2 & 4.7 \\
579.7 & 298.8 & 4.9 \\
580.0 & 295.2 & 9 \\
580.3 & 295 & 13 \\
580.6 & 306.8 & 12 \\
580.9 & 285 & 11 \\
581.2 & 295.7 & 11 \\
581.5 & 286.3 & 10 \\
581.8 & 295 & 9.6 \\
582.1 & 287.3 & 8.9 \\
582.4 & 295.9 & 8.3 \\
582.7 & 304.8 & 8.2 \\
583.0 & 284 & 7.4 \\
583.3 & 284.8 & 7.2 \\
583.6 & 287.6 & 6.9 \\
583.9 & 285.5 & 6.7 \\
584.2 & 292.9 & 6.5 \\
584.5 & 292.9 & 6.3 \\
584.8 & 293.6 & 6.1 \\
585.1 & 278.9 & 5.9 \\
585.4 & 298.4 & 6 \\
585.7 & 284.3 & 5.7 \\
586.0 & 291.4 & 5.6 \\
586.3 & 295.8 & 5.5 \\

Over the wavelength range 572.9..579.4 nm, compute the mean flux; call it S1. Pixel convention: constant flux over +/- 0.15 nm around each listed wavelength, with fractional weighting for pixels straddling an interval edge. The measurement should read 296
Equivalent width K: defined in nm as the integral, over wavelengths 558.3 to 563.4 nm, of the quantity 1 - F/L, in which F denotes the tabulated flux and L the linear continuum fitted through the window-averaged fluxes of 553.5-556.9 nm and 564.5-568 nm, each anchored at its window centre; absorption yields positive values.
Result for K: 0.05 nm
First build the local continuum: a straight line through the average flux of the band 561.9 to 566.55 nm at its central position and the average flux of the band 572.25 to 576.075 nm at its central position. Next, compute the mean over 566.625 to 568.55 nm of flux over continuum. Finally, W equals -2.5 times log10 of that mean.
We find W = 0.01 mag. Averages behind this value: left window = 300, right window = 298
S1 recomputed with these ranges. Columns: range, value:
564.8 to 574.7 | 297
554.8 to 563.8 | 302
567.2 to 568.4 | 298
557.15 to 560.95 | 300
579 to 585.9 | 292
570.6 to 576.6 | 296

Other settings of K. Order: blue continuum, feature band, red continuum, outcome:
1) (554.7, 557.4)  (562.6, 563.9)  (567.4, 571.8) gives -0.01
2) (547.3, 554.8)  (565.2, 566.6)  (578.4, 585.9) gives 0.02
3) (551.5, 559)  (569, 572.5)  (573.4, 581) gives 0.03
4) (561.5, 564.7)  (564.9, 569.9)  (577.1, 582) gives 0.04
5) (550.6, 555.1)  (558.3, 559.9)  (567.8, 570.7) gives 0.03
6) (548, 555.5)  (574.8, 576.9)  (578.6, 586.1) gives 0.01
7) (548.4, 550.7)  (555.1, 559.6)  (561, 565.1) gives 0.00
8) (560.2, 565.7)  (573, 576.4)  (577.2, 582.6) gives 0.00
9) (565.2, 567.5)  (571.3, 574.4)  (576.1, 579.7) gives -0.03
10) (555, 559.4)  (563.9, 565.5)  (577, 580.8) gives 0.00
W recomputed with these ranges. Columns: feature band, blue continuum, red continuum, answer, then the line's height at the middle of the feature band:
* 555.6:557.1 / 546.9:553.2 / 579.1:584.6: -0.010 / 303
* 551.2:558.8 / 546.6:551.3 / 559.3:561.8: -0.013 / 302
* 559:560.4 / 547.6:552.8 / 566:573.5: 0.017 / 301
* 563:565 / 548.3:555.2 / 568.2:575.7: -0.008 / 300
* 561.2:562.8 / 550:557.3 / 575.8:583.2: 0.008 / 302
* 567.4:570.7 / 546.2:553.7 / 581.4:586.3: -0.004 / 297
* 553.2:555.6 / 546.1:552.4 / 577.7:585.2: -0.011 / 304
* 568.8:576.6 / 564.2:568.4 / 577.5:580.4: 0.003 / 297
